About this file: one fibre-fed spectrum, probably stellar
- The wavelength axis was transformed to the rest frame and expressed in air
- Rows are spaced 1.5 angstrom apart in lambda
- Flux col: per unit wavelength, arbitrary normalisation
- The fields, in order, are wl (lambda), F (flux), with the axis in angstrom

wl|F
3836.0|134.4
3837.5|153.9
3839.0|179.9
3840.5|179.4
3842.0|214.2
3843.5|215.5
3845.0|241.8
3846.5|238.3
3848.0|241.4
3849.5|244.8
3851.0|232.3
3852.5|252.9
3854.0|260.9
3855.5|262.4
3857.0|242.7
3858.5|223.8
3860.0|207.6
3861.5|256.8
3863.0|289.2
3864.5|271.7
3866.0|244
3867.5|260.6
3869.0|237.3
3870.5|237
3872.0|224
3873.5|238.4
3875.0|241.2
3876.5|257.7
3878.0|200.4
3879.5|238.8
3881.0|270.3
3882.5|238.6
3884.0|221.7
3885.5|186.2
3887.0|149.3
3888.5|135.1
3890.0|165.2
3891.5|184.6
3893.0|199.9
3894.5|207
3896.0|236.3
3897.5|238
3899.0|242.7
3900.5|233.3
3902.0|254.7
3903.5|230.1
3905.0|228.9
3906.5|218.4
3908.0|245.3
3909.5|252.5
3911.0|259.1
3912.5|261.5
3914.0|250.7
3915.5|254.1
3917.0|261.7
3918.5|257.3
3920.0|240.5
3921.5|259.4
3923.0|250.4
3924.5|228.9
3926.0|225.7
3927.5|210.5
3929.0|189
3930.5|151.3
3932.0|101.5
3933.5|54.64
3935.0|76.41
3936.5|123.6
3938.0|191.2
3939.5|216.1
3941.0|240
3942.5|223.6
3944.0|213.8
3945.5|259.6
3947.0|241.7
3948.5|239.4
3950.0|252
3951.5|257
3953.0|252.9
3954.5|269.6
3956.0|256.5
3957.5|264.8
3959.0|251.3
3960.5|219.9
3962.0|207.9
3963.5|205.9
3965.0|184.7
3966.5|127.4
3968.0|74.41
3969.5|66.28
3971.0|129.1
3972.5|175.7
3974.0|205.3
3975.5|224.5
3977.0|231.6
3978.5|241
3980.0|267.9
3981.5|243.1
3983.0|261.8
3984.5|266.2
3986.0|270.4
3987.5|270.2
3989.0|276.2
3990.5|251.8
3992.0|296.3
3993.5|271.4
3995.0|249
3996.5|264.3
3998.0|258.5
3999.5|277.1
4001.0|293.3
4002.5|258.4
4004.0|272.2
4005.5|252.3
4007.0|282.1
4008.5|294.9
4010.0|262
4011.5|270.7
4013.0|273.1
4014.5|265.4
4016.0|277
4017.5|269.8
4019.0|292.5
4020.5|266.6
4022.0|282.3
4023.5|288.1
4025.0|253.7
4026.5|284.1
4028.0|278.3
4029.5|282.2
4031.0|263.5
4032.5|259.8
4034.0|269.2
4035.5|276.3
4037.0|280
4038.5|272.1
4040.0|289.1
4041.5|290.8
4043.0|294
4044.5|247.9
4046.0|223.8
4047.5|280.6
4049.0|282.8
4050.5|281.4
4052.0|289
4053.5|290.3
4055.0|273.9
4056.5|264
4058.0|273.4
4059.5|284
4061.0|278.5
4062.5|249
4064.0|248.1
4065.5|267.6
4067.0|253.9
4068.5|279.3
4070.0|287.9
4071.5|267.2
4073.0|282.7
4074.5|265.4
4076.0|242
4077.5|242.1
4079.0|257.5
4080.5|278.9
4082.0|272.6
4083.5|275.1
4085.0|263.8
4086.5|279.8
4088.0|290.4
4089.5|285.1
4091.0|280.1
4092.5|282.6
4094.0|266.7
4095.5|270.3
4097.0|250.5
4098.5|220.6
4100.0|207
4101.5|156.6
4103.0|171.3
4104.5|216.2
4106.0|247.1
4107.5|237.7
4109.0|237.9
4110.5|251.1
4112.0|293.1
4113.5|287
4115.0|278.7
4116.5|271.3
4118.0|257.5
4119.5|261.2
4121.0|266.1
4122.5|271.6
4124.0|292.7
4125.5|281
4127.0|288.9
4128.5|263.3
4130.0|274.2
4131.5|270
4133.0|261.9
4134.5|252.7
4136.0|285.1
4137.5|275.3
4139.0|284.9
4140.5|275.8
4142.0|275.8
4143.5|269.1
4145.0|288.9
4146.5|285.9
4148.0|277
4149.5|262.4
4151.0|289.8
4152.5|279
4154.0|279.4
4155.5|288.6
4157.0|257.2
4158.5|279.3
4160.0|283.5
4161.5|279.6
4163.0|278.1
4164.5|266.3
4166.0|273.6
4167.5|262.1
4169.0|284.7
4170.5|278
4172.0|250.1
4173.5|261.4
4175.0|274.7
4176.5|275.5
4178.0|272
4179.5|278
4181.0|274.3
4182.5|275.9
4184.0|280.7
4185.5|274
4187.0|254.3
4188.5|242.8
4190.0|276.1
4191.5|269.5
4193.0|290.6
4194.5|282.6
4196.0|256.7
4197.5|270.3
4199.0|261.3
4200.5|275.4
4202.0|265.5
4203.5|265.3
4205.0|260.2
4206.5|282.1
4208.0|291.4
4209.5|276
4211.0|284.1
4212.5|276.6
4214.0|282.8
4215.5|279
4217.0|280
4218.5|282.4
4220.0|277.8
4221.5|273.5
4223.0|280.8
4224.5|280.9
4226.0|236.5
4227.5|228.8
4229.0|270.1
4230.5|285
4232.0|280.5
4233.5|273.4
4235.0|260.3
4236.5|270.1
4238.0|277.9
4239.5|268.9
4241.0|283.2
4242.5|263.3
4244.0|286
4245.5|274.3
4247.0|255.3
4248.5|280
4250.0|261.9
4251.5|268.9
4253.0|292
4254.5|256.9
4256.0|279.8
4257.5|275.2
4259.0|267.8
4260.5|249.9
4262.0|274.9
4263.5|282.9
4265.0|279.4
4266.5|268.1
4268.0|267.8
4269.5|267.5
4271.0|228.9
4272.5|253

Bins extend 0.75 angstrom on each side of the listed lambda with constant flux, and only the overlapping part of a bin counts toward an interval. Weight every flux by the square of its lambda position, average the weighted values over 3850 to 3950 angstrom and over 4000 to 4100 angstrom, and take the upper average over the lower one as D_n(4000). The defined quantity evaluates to 1.3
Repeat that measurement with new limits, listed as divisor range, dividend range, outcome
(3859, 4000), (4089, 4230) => 1.34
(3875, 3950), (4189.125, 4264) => 1.48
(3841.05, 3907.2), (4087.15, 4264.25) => 1.36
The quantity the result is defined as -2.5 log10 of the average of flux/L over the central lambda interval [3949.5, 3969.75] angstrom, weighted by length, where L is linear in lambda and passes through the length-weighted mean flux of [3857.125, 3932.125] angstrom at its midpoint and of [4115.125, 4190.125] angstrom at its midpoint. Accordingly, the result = 0.15 mag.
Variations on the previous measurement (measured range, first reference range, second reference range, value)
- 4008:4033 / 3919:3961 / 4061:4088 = -0.12 mag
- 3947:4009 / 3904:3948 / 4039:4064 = 0.01 mag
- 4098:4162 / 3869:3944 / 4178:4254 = -0.03 mag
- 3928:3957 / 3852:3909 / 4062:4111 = 0.18 mag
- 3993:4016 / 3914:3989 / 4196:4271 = -0.20 mag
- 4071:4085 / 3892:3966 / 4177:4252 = -0.07 mag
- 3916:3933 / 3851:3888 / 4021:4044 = 0.17 mag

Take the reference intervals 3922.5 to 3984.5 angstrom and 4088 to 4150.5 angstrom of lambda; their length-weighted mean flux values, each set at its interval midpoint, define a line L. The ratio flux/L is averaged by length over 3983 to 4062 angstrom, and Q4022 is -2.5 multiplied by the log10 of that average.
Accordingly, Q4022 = -0.20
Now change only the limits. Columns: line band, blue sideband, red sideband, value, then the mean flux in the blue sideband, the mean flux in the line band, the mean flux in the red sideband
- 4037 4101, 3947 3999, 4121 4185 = -0.06 mag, 229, 268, 275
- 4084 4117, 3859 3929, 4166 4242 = 0.03 mag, 232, 252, 272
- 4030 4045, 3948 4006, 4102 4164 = -0.11 mag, 234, 275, 268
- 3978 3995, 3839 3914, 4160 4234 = -0.08 mag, 231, 265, 272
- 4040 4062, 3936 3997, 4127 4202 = -0.12 mag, 226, 275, 273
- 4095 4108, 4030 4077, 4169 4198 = 0.23 mag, 271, 218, 271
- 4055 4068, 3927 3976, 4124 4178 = -0.12 mag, 192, 266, 275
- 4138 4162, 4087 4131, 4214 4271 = -0.07 mag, 257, 278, 271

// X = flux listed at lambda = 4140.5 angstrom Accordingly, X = 275.8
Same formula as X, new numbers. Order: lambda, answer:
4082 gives 272.6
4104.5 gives 216.2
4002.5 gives 258.4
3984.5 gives 266.2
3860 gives 207.6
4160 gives 283.5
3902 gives 254.7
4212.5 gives 276.6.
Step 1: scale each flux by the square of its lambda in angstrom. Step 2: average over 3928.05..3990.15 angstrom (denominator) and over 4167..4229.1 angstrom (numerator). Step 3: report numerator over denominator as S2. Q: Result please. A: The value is 1.5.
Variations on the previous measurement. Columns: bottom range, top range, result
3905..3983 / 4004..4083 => 1.34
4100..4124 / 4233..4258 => 1.17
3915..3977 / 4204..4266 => 1.55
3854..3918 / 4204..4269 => 1.39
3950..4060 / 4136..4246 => 1.18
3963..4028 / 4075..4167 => 1.15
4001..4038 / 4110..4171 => 1.07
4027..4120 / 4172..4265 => 1.11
